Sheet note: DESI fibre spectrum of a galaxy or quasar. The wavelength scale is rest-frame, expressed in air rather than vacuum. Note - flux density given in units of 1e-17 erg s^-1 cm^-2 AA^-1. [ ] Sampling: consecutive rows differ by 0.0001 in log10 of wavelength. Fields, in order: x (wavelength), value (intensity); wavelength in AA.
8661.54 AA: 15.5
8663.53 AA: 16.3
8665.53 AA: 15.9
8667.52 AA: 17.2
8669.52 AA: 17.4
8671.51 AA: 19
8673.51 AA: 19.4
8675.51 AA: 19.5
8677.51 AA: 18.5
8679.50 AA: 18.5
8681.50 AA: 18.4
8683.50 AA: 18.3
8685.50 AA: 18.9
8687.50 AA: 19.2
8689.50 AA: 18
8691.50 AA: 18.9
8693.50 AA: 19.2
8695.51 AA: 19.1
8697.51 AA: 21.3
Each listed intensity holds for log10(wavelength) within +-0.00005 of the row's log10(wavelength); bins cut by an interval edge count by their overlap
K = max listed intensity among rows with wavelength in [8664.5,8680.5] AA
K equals 19.5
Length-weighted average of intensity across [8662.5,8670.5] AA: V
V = 16.7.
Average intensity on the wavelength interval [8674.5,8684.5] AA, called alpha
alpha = 18.6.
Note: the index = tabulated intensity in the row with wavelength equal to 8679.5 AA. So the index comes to 18.5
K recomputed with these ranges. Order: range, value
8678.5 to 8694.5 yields 19.2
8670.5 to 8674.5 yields 19.4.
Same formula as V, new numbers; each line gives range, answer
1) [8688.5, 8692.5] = 18.5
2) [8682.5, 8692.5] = 18.7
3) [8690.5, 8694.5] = 19.1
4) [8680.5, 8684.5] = 18.3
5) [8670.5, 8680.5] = 19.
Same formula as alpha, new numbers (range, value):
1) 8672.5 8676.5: 19.4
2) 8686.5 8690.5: 18.6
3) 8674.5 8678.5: 19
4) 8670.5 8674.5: 19.2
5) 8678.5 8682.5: 18.5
